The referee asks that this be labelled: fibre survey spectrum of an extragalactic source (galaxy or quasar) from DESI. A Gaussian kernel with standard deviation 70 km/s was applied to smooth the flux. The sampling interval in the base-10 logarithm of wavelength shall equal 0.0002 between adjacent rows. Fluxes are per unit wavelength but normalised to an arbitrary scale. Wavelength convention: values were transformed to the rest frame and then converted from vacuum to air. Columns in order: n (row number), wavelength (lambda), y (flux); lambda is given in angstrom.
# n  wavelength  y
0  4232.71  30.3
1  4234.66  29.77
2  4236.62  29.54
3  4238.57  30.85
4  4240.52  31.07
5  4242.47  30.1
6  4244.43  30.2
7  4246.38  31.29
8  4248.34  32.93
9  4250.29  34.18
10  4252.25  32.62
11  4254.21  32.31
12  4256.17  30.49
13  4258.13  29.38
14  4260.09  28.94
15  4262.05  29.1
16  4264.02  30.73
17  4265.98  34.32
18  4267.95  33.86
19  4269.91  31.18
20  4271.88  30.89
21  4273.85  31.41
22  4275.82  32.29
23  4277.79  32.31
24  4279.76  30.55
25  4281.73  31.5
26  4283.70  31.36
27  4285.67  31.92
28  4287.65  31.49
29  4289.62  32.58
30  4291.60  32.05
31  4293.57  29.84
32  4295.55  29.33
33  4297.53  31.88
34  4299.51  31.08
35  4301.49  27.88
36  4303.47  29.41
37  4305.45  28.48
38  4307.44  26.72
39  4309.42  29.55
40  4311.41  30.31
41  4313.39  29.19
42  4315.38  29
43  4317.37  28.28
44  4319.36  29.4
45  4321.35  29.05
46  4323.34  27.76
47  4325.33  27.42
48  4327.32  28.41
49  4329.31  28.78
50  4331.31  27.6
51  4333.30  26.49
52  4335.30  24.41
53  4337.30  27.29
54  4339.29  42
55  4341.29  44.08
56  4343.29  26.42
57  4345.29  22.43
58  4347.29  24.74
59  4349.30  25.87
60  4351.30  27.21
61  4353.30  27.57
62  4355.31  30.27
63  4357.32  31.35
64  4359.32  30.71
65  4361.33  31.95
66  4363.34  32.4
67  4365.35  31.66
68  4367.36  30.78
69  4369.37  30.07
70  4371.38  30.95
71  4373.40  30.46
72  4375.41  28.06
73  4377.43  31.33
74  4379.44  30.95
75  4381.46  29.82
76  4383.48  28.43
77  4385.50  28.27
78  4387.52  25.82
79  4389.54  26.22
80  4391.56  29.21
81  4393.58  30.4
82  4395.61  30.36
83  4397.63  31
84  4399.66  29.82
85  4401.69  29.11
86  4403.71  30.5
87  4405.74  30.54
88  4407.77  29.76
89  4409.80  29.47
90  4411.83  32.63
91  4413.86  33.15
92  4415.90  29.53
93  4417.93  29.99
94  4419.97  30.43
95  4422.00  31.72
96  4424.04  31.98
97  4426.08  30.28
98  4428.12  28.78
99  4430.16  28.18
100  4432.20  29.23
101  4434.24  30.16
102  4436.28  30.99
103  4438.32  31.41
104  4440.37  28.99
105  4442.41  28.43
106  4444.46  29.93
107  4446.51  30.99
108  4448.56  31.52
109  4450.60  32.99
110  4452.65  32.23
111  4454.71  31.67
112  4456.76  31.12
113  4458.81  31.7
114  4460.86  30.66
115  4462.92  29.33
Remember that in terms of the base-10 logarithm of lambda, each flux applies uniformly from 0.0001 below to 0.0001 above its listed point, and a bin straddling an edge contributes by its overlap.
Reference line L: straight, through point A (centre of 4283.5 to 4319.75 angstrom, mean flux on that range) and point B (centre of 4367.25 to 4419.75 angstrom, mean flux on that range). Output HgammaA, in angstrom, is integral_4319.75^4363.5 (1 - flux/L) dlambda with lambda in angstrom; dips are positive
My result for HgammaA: 1.0 angstrom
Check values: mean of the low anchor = 30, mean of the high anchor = 29.9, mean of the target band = 29.2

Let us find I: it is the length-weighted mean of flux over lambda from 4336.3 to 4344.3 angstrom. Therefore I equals 35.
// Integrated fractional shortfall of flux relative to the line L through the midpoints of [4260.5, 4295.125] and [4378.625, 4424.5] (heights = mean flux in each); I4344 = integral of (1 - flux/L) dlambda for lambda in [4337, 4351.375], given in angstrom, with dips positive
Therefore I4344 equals 0.2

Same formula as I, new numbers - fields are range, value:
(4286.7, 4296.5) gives 31.1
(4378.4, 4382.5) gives 30.4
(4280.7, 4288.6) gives 31.6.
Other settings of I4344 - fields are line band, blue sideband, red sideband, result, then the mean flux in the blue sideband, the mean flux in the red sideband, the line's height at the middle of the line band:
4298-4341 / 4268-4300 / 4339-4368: 2.2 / 31.4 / 30.3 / 30.9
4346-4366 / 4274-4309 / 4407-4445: 0.8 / 30.6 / 30.3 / 30.5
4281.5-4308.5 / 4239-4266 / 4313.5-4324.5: -0.7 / 31.2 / 28.7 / 29.6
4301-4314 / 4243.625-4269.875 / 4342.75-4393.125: 0.7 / 31.6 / 29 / 30.4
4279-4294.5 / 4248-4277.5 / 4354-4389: -0.1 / 31.6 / 30.1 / 31.3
